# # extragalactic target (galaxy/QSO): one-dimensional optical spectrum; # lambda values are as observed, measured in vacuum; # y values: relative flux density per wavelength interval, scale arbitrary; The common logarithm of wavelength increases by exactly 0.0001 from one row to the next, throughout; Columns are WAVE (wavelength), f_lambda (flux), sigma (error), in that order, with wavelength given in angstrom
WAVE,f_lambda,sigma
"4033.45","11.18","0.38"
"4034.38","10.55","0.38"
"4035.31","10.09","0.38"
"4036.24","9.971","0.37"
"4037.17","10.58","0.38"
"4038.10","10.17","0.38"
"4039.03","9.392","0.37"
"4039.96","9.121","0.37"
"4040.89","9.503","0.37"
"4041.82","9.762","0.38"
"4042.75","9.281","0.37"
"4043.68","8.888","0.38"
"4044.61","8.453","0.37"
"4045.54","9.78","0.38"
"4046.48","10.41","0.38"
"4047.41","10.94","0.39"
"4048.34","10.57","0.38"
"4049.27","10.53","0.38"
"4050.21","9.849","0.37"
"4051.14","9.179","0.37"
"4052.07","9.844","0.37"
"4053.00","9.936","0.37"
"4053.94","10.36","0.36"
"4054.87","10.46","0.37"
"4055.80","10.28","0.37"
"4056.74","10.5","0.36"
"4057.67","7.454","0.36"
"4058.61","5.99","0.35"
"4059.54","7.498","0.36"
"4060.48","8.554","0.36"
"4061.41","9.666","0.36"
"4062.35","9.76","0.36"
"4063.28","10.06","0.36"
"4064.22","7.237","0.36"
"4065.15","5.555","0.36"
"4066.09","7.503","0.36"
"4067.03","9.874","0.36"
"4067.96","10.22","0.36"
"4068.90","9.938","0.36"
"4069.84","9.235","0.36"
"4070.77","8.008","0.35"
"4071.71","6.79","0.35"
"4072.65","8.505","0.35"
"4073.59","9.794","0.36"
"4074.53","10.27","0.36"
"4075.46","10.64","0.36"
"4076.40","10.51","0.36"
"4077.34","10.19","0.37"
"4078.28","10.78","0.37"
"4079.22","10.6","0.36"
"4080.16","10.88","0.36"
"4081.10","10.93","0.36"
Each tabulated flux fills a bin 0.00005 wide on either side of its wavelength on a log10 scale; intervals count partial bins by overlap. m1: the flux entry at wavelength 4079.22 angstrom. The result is 10.6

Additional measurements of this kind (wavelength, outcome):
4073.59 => 9.794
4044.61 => 8.453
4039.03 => 9.392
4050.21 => 9.849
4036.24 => 9.971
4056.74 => 10.5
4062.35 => 9.76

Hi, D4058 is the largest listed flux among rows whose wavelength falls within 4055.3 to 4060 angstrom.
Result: 10.5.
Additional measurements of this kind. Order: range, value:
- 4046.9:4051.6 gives 10.94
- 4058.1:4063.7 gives 10.06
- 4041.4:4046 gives 9.78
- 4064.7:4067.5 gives 9.874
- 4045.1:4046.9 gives 10.41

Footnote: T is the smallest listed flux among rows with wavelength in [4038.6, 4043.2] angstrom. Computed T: 9.121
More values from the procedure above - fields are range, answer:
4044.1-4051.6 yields 8.453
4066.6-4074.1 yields 6.79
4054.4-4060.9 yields 5.99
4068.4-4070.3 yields 9.235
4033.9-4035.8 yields 10.09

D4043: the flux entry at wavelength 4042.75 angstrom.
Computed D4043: 9.281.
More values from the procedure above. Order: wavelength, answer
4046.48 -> 10.41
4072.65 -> 8.505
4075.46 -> 10.64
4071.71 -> 6.79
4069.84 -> 9.235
